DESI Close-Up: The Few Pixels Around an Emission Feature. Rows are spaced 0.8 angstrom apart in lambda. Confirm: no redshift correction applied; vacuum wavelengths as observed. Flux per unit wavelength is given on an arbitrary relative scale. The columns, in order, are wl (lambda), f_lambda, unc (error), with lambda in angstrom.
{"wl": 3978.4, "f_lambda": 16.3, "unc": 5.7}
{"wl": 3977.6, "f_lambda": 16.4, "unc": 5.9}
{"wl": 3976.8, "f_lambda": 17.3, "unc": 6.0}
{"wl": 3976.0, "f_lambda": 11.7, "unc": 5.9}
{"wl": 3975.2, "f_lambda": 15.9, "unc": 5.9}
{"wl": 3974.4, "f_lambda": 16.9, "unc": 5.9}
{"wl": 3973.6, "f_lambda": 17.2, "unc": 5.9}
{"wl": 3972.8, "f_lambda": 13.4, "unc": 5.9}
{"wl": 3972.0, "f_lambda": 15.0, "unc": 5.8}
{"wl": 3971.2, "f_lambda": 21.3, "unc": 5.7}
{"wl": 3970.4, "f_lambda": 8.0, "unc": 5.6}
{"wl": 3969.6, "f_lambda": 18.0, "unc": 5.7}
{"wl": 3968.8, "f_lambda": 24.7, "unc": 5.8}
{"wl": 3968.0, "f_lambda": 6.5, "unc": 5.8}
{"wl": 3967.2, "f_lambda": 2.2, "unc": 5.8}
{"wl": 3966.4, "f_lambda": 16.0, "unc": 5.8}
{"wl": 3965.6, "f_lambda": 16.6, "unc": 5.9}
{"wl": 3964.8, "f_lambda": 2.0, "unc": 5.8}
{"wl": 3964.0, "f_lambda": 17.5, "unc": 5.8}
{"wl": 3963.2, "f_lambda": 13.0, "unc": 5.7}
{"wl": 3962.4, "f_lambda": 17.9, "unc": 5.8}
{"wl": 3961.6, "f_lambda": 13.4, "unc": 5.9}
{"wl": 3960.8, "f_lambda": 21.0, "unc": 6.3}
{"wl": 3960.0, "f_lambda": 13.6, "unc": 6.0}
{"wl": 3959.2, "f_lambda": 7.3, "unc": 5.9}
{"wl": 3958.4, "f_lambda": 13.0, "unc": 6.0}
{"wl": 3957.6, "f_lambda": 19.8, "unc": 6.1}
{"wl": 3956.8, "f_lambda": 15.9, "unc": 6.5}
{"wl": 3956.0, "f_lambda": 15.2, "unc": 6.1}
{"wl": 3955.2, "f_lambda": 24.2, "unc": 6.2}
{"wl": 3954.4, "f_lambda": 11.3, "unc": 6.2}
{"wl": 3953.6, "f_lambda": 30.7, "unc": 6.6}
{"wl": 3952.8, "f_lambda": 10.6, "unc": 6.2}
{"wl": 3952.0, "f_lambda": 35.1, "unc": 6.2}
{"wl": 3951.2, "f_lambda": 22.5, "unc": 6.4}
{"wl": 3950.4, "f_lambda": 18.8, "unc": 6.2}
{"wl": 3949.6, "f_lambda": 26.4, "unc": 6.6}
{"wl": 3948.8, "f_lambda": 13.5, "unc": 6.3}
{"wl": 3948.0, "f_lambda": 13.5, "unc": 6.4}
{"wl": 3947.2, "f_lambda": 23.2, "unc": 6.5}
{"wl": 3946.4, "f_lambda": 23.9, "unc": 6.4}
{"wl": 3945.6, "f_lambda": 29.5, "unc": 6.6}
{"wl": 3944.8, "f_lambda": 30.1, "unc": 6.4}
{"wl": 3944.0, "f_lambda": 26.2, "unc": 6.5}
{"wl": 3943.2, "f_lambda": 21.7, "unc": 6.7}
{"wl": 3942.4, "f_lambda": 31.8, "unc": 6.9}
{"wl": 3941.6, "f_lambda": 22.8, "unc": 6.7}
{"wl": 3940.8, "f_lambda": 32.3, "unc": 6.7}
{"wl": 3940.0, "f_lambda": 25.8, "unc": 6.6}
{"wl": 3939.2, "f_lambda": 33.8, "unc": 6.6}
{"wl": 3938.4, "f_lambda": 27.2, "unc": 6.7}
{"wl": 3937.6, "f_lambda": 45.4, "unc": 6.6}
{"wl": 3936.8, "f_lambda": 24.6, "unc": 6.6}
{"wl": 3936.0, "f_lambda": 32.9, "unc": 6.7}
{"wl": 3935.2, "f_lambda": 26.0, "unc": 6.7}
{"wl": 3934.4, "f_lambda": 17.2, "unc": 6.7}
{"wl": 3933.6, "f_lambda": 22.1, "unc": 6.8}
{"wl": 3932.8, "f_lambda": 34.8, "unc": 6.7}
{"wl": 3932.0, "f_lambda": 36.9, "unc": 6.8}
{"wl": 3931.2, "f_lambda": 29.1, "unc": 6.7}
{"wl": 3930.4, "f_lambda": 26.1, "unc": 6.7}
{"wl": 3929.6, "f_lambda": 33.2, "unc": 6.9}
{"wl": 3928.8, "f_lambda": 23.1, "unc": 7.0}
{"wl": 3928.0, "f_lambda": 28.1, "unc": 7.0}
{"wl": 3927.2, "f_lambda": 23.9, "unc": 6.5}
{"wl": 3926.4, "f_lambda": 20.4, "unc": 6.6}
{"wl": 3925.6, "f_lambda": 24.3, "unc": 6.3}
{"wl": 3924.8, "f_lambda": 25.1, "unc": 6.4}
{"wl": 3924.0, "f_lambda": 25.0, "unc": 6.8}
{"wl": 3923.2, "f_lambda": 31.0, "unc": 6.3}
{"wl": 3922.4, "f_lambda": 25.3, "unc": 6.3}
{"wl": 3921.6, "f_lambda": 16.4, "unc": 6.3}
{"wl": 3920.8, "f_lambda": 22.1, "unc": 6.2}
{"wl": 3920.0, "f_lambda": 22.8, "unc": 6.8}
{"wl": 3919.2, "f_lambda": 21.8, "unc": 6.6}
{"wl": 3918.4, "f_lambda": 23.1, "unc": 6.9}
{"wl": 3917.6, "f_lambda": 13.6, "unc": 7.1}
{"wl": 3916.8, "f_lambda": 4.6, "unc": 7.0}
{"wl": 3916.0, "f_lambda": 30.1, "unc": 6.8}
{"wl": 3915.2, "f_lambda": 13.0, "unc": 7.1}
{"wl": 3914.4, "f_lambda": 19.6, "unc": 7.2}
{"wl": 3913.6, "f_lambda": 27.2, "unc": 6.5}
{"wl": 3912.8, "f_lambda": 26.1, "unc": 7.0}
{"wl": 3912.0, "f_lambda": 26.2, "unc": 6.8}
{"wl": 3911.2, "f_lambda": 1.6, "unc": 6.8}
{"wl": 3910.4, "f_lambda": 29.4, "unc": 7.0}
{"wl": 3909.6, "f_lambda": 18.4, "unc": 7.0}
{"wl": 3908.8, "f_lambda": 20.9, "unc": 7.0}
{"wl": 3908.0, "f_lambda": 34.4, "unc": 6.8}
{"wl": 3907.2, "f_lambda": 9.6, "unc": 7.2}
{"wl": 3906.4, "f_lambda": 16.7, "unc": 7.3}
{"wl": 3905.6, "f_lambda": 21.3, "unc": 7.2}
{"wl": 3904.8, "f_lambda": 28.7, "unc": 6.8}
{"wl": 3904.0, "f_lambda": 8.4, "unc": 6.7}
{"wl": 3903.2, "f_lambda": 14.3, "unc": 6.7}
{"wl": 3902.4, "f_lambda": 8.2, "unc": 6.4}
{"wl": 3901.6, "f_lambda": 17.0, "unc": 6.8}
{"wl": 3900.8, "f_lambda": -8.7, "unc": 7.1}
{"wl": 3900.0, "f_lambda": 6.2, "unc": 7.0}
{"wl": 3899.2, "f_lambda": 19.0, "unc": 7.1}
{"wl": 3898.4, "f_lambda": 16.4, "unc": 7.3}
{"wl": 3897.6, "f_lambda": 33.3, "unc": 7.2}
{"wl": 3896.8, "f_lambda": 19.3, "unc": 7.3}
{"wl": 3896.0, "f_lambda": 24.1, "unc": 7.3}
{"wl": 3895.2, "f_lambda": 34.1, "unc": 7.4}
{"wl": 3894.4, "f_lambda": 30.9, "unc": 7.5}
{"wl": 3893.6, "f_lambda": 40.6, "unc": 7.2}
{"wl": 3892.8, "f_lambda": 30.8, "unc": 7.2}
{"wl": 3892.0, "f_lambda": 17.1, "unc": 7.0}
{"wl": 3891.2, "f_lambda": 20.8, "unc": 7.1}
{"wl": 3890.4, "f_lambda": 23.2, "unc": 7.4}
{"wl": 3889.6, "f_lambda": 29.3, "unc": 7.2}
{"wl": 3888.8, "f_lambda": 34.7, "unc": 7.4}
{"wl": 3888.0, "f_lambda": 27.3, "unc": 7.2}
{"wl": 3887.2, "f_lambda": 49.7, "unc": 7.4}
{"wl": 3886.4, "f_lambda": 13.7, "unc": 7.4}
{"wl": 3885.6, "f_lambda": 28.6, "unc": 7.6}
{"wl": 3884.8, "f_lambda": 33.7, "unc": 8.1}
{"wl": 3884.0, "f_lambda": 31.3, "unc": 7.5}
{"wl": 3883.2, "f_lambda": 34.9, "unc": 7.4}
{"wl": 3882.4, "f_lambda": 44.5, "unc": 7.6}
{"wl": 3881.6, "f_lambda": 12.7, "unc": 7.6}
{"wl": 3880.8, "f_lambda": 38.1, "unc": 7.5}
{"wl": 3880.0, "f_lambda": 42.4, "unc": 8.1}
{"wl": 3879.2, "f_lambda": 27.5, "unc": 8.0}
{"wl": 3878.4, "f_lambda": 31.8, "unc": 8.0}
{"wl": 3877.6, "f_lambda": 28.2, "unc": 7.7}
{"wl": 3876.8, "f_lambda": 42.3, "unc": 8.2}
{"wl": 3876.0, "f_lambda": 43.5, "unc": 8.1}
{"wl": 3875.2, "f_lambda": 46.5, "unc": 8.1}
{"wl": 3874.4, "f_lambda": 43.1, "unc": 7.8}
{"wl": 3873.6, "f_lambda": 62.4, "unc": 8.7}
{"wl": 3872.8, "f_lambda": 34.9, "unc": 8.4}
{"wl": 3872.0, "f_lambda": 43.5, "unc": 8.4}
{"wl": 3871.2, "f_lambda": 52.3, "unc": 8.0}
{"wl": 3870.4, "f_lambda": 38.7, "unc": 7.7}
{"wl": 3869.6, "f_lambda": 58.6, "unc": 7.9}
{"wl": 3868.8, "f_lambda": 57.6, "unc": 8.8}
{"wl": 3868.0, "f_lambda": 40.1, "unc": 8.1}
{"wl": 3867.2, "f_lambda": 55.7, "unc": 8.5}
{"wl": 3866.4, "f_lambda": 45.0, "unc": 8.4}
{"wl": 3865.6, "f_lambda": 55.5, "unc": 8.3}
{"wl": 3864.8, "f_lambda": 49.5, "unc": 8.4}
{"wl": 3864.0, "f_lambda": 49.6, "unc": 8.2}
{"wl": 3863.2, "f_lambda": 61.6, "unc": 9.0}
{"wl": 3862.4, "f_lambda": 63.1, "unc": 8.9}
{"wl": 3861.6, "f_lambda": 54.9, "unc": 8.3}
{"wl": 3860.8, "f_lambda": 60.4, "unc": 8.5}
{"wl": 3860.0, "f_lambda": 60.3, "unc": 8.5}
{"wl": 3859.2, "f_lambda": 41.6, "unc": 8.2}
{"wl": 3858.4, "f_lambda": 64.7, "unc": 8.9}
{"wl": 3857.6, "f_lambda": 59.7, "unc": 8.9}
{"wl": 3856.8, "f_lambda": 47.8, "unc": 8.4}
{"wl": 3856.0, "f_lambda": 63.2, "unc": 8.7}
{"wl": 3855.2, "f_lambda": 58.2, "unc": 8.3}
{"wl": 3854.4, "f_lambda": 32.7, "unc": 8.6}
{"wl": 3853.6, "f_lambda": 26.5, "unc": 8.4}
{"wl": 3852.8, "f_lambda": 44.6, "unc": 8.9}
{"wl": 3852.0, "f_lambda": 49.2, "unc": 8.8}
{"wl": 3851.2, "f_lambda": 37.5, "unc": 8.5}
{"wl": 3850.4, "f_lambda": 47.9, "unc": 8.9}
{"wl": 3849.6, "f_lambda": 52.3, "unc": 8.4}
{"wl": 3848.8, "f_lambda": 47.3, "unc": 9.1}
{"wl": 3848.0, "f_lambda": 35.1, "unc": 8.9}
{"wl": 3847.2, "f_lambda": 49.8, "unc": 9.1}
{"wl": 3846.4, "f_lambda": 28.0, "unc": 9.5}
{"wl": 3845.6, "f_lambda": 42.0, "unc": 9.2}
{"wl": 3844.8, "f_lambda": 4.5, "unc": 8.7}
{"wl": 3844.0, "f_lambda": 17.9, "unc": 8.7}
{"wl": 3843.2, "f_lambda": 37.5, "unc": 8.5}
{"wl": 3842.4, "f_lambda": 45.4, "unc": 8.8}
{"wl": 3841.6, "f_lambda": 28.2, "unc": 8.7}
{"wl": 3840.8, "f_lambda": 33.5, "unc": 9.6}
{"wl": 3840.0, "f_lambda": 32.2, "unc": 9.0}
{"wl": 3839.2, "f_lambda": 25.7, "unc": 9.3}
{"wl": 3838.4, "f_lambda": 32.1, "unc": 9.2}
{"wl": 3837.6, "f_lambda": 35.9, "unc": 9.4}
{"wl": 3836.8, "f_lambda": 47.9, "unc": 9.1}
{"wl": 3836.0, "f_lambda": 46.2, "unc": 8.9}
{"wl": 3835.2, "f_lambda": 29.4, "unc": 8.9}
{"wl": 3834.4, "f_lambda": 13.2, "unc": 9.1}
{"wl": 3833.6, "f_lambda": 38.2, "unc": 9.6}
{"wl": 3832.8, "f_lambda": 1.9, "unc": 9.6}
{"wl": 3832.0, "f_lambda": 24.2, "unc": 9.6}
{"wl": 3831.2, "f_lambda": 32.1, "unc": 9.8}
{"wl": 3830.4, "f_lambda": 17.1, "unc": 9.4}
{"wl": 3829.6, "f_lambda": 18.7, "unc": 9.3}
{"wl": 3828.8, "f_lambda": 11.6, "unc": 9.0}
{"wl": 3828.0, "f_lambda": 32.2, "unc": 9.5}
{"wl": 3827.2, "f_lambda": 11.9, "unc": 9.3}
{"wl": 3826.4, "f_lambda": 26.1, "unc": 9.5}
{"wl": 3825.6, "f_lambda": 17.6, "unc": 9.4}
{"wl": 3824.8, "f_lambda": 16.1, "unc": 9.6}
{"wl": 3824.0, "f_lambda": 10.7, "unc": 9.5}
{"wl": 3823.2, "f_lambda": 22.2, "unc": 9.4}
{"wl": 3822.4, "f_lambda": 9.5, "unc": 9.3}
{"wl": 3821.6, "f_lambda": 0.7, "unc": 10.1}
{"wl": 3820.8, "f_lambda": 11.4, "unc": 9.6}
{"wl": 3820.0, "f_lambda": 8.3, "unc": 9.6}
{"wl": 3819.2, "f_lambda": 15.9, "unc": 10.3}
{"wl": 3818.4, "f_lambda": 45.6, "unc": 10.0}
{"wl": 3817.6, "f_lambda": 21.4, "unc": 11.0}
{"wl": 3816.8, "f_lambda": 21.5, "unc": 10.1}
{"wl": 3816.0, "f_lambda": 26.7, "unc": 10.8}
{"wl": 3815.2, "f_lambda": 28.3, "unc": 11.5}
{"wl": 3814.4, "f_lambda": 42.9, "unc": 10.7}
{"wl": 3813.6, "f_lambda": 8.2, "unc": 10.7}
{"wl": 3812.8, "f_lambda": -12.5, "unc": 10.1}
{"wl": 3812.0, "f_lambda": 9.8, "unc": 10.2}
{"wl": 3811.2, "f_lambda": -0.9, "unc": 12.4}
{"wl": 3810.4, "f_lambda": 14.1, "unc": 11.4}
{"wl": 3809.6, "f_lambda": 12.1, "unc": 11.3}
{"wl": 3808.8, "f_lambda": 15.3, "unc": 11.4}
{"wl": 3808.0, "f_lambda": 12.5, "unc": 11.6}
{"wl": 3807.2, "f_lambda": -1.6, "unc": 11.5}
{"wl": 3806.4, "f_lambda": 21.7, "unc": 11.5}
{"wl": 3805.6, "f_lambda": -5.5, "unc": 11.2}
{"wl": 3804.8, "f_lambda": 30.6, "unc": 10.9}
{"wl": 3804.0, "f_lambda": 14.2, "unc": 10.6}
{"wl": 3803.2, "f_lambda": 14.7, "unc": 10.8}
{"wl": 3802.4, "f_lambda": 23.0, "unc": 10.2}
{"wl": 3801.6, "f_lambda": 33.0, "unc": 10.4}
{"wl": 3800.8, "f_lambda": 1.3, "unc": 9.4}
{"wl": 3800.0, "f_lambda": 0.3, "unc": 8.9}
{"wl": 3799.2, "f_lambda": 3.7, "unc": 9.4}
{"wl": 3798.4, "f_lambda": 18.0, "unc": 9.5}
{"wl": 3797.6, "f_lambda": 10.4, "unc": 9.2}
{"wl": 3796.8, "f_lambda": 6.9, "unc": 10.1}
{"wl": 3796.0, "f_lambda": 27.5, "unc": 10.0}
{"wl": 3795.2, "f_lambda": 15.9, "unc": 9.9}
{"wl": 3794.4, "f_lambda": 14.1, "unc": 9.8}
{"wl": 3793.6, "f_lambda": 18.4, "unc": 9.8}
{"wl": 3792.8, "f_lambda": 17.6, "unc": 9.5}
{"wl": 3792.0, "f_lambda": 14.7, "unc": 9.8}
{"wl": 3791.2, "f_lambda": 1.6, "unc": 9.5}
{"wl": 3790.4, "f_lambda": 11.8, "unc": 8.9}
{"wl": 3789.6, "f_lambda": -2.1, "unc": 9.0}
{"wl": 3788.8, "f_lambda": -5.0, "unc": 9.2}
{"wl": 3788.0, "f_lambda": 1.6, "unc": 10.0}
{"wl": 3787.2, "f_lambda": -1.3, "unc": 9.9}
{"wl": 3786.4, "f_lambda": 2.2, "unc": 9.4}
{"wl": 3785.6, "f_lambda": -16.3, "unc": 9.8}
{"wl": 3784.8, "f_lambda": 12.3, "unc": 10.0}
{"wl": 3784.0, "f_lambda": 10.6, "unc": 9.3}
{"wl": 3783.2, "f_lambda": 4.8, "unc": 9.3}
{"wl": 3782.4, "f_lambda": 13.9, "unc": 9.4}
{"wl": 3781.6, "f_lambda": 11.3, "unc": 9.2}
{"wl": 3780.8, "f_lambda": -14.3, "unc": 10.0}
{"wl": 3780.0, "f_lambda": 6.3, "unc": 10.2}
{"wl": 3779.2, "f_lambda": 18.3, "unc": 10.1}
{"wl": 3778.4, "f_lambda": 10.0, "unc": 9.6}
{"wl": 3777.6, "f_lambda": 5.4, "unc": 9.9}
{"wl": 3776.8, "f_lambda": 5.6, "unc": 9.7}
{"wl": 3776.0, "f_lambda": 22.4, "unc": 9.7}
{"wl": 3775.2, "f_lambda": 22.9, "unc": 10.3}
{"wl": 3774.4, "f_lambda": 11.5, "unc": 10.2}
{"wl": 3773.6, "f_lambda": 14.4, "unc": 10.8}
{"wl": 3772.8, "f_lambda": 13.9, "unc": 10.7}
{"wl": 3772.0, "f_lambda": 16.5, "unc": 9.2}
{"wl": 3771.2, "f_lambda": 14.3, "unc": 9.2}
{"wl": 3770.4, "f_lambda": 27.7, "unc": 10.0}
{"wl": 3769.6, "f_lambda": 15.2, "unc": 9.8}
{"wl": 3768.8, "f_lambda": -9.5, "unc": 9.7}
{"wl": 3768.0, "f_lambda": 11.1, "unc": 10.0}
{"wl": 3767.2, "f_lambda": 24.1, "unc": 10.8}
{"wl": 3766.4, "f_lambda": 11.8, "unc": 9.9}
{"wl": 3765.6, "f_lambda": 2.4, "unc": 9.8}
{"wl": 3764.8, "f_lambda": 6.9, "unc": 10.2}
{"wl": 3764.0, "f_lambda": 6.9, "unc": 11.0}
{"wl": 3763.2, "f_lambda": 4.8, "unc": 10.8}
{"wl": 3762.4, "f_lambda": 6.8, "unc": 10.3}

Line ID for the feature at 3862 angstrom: Lyman alpha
